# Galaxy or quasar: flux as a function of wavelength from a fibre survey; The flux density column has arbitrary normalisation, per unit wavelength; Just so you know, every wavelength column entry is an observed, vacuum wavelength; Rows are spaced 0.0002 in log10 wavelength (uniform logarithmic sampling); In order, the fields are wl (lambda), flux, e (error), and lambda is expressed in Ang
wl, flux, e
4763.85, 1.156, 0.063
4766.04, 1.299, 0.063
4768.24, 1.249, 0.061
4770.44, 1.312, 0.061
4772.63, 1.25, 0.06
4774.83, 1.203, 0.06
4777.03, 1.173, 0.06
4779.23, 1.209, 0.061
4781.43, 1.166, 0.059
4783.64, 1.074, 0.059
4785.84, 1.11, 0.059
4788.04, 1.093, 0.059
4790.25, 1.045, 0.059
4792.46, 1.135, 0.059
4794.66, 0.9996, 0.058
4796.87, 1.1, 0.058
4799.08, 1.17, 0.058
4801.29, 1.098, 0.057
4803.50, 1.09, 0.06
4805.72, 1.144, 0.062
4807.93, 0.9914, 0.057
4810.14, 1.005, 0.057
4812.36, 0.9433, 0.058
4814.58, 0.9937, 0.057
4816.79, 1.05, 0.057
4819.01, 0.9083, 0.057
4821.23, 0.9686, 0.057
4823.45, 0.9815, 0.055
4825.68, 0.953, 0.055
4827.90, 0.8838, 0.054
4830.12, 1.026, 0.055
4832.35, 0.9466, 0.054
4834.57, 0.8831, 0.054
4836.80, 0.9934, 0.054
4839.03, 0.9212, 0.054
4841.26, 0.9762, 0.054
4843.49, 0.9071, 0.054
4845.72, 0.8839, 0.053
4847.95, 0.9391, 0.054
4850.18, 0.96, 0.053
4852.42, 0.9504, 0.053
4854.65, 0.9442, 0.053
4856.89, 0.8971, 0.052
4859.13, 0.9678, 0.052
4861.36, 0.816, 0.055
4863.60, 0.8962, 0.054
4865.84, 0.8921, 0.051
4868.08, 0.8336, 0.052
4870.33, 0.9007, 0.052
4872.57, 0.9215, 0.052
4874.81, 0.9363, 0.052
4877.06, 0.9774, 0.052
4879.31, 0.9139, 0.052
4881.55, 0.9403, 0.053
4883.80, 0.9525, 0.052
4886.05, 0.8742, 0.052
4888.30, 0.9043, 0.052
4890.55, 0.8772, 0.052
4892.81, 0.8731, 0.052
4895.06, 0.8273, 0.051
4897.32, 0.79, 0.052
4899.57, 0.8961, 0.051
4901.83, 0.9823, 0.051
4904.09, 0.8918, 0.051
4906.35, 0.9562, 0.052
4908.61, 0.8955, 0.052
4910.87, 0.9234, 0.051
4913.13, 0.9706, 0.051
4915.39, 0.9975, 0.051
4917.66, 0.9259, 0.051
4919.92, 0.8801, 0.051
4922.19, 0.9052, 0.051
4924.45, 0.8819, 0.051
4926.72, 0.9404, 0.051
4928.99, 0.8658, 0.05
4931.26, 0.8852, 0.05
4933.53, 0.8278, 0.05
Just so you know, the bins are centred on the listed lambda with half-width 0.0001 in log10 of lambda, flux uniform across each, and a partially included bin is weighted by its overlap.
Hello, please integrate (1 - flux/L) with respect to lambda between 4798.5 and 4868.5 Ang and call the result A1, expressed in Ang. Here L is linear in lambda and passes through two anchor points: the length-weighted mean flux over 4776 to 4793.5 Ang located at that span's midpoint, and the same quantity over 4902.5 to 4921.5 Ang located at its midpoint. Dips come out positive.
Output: 5.9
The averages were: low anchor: 1.12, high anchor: 0.931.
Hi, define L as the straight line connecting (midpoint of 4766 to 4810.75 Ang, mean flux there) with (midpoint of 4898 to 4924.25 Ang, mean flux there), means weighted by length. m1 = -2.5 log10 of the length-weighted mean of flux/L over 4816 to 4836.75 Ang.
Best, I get 0.12 mag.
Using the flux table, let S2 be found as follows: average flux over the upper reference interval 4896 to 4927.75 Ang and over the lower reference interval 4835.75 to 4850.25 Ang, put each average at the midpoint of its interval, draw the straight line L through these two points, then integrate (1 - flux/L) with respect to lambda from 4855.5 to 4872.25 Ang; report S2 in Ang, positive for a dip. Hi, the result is 0.8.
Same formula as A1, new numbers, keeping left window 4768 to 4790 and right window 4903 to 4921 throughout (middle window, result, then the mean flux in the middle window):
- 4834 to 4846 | 1.5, 0.932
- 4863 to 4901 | 3.5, 0.895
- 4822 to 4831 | 1.1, 0.96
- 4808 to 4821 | 1.5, 0.98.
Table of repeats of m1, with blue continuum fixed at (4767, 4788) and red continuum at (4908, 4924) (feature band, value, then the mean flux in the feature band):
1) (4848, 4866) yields 0.13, 0.918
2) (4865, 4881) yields 0.11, 0.912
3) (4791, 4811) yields 0.06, 1.08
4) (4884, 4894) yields 0.11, 0.888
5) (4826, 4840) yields 0.15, 0.943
